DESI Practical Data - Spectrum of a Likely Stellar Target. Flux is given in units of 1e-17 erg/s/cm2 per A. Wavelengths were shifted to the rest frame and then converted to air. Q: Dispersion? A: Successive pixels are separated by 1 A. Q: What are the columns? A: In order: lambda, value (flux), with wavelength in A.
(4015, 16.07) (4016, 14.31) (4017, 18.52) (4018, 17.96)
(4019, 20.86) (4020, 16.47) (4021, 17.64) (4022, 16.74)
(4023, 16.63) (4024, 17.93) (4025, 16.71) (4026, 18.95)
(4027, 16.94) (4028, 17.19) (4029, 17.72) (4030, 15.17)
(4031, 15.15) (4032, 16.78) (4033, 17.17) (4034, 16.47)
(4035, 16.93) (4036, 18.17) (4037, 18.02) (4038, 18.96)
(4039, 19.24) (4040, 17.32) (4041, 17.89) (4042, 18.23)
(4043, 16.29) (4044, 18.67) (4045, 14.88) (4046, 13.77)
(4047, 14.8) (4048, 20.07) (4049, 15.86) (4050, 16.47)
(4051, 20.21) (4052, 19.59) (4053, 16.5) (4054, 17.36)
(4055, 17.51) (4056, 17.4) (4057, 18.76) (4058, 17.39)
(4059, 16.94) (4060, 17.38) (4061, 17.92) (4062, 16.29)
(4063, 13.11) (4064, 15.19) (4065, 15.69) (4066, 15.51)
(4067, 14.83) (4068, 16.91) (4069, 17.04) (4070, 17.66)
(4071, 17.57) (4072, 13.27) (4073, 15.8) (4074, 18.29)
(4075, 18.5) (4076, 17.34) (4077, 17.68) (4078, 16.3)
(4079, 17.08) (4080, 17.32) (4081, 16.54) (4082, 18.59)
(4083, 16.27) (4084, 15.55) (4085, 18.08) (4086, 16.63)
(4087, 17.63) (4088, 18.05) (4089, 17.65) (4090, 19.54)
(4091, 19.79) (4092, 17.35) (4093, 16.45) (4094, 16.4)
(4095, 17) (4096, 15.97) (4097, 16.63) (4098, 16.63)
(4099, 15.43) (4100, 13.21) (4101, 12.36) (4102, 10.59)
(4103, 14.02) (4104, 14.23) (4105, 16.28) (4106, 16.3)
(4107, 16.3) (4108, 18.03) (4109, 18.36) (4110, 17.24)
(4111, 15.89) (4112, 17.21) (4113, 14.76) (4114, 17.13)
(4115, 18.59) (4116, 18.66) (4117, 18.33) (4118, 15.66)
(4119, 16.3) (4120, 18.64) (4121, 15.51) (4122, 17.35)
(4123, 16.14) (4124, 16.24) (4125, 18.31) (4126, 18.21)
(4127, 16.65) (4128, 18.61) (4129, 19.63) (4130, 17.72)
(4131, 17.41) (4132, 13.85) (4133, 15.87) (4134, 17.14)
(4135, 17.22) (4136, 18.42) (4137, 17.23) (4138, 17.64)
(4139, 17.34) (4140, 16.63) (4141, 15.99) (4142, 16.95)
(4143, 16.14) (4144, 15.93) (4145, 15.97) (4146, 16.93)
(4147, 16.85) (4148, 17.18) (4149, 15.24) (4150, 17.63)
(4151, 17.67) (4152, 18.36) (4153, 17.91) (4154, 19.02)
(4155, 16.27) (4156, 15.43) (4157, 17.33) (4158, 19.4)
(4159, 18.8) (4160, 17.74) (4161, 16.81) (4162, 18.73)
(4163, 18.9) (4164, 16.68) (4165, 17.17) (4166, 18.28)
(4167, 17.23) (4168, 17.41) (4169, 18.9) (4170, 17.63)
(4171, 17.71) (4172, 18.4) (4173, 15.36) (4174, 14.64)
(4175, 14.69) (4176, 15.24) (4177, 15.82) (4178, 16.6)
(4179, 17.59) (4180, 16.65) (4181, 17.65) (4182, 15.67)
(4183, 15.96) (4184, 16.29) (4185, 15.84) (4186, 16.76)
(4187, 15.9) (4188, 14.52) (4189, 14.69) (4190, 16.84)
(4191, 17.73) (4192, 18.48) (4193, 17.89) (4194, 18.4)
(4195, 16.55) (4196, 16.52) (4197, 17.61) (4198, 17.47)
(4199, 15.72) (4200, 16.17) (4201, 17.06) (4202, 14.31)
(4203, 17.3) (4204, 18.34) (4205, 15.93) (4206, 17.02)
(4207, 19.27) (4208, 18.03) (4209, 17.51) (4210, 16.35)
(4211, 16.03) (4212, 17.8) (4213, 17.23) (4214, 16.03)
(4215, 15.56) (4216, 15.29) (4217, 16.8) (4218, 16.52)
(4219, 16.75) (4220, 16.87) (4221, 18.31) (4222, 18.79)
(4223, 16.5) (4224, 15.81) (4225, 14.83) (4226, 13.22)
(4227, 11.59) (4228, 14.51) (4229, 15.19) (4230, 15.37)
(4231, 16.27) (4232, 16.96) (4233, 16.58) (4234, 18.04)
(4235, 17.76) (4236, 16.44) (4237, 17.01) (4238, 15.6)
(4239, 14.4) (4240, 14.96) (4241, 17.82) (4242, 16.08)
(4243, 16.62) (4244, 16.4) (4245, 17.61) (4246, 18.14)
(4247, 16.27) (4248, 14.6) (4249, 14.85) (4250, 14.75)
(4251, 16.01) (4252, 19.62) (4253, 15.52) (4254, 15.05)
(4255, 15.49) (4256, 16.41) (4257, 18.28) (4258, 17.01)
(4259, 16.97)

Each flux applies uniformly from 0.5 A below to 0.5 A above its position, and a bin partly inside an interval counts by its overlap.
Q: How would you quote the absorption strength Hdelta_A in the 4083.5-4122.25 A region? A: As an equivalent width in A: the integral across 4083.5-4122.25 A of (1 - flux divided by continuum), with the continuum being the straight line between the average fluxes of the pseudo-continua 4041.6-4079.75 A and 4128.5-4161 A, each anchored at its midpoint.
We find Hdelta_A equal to 1.0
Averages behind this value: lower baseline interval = 16.8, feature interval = 16.6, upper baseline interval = 17.1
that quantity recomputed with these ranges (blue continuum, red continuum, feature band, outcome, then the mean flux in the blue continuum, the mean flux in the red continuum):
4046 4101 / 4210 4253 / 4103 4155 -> -1.11 A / 16.9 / 16.2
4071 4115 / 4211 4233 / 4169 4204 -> -0.90 A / 16.5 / 16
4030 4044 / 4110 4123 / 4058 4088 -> 0.90 A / 17.4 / 17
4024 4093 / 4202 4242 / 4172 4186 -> 0.40 A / 17.1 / 16.4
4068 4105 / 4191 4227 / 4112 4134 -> -0.72 A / 16.5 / 16.7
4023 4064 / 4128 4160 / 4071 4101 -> 0.53 A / 17.2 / 17.2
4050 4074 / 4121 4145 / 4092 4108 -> 1.49 A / 16.8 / 17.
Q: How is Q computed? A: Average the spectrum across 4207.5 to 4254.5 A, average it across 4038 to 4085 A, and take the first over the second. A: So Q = 1.0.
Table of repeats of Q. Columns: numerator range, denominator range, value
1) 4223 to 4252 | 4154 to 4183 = 0.93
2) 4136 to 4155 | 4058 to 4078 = 1.03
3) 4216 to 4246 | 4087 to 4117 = 0.98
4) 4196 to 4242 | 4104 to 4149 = 0.97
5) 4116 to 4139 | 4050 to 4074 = 1.03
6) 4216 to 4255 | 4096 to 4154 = 0.97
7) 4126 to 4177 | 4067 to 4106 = 1.04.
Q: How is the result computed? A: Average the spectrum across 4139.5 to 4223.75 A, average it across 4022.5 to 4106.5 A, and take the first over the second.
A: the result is 1.01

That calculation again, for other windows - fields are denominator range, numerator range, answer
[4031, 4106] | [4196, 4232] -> 0.98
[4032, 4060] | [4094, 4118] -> 0.92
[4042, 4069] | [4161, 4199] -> 1.01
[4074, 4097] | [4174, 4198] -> 0.95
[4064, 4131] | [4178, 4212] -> 1.00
